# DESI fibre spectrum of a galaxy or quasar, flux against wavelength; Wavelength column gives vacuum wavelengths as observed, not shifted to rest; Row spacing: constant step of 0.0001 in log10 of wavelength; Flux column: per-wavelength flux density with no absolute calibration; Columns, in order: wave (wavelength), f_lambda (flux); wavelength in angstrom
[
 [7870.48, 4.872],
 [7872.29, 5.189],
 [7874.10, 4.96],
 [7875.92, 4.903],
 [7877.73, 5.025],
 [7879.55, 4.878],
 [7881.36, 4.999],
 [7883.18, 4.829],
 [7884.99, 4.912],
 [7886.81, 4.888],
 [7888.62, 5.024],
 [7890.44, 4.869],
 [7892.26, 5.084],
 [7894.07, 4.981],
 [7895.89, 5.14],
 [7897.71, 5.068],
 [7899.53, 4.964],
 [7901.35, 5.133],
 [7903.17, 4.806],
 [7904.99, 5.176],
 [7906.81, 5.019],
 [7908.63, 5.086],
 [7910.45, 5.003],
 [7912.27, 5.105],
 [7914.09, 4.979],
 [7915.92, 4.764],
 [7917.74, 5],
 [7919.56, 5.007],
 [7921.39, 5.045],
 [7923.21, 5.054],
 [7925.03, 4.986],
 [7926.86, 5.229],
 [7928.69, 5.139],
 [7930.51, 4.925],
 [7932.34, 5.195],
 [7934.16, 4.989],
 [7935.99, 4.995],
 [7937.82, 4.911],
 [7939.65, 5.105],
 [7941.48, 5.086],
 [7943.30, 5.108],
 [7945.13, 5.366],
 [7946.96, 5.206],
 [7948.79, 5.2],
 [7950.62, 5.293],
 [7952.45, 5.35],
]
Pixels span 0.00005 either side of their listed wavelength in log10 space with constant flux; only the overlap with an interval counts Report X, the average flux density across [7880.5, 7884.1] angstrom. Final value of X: 4.91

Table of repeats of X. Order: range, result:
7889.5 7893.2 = 4.98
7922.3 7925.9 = 5.03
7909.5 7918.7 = 4.97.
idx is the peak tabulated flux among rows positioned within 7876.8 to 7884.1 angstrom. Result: 5.025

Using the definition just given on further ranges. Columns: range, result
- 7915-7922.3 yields 5.045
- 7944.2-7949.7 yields 5.366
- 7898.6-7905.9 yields 5.176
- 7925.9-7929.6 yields 5.229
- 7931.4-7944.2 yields 5.195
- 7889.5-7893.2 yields 5.084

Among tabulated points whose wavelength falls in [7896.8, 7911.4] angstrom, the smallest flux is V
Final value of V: 4.806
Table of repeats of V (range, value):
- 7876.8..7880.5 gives 4.878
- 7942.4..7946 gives 5.108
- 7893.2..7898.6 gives 4.981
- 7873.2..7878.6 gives 4.903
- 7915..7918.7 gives 4.764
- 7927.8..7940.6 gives 4.911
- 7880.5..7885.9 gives 4.829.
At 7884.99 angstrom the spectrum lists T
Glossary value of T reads 4.912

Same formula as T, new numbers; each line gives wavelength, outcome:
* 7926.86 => 5.229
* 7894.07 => 4.981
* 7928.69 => 5.139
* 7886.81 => 4.888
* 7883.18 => 4.829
